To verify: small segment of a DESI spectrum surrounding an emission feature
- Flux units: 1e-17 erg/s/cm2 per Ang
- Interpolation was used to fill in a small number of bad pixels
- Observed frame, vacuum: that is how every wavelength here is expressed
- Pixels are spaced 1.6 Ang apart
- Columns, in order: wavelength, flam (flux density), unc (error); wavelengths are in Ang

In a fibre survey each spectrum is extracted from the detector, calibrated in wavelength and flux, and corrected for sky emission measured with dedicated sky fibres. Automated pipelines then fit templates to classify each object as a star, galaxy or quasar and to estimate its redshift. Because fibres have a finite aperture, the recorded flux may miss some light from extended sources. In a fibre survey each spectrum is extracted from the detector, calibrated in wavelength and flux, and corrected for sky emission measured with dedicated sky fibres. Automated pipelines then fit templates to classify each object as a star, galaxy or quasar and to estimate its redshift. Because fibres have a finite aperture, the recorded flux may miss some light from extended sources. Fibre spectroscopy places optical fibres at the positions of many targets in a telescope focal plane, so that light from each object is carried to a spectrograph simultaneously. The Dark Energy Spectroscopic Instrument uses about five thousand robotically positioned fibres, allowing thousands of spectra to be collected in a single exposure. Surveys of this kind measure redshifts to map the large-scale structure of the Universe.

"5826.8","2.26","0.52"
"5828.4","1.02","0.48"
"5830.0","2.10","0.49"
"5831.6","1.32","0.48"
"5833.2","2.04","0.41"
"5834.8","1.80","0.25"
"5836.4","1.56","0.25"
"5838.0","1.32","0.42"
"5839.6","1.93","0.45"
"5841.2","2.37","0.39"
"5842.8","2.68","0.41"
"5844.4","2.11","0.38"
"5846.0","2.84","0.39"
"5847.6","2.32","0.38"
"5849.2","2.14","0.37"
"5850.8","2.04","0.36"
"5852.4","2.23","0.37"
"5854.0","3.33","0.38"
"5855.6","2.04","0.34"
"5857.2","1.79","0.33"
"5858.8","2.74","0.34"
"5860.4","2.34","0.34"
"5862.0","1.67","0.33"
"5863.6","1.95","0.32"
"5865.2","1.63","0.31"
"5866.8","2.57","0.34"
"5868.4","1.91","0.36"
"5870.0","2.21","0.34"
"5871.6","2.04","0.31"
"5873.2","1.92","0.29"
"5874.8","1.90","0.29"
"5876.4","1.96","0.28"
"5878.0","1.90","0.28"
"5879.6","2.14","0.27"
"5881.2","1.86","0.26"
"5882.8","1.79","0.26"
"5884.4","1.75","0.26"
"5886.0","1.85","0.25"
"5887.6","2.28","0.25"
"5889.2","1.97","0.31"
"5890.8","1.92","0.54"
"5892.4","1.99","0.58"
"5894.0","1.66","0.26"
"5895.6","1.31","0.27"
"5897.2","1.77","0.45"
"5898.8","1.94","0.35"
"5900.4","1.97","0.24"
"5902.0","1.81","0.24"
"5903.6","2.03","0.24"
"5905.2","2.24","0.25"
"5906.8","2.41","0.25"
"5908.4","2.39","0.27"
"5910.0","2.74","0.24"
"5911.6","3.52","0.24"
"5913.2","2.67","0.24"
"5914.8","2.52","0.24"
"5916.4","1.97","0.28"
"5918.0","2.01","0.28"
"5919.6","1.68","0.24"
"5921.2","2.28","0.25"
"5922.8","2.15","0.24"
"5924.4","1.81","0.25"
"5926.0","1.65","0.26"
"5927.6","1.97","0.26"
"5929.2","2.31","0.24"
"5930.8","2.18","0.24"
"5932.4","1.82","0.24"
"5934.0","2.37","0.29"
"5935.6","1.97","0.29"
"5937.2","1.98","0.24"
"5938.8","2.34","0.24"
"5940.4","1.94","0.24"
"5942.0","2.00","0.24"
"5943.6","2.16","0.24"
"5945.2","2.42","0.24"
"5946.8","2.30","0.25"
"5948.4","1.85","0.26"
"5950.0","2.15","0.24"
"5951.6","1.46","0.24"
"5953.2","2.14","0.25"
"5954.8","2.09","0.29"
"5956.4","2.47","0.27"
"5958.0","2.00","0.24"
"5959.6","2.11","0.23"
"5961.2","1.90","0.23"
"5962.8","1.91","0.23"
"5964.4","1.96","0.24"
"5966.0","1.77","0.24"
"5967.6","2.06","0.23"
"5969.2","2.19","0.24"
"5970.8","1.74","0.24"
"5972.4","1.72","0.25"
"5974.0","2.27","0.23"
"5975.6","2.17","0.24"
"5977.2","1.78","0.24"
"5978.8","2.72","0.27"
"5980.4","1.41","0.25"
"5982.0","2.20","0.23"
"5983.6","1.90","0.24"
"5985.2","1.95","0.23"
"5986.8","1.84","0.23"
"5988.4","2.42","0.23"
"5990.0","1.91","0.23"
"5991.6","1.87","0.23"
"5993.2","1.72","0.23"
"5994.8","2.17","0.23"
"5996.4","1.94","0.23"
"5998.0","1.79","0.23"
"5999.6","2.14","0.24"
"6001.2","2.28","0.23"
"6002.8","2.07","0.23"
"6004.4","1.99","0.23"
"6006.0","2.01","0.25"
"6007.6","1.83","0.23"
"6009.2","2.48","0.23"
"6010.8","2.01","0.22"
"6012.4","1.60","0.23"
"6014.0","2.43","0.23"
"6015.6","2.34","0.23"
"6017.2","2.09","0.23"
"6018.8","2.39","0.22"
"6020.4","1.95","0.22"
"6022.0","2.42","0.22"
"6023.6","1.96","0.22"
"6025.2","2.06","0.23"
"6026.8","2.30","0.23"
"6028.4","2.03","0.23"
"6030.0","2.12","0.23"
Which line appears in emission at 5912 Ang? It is [O III]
